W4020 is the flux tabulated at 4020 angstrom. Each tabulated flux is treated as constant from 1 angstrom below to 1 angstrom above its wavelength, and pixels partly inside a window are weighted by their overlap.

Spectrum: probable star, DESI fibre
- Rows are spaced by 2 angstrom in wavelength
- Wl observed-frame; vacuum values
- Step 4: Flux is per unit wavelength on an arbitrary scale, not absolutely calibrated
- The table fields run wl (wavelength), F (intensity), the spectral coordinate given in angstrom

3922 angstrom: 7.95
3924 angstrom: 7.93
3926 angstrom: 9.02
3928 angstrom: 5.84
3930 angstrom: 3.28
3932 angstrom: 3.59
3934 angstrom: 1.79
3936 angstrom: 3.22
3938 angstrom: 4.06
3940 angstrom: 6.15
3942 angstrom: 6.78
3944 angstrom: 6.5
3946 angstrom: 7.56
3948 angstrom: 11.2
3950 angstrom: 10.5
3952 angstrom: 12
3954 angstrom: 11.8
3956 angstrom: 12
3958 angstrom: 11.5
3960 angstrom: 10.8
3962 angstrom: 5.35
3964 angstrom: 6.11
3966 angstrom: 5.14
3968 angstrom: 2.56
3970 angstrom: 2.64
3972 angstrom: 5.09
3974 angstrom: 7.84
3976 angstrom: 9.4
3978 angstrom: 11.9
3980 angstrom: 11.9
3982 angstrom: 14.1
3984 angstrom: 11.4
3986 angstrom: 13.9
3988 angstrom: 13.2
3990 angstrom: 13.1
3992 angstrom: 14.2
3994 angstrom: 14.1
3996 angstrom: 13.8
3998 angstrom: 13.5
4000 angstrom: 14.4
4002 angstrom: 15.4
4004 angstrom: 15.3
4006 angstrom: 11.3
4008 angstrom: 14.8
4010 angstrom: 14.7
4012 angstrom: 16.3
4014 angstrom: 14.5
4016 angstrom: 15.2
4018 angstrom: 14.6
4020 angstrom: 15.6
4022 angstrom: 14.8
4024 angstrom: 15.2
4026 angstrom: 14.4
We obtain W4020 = 15.6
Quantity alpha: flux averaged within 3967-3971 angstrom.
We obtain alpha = 2.6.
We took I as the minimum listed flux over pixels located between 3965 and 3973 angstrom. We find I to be 2.56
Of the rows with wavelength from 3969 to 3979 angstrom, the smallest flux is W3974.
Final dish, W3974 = 2.64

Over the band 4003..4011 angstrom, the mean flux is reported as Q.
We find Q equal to 14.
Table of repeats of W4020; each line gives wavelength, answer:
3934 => 1.79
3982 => 14.1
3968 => 2.56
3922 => 7.95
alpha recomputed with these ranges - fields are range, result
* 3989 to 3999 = 13.7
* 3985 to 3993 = 13.6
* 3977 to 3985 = 12.3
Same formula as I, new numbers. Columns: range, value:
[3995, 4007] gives 11.3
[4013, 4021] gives 14.5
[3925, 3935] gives 1.79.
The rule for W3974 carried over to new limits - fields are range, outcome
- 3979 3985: 11.4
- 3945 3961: 7.56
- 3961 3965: 5.35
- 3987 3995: 13.1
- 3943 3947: 6.5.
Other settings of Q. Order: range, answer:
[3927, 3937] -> 3.54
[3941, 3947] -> 6.95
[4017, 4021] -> 15.1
